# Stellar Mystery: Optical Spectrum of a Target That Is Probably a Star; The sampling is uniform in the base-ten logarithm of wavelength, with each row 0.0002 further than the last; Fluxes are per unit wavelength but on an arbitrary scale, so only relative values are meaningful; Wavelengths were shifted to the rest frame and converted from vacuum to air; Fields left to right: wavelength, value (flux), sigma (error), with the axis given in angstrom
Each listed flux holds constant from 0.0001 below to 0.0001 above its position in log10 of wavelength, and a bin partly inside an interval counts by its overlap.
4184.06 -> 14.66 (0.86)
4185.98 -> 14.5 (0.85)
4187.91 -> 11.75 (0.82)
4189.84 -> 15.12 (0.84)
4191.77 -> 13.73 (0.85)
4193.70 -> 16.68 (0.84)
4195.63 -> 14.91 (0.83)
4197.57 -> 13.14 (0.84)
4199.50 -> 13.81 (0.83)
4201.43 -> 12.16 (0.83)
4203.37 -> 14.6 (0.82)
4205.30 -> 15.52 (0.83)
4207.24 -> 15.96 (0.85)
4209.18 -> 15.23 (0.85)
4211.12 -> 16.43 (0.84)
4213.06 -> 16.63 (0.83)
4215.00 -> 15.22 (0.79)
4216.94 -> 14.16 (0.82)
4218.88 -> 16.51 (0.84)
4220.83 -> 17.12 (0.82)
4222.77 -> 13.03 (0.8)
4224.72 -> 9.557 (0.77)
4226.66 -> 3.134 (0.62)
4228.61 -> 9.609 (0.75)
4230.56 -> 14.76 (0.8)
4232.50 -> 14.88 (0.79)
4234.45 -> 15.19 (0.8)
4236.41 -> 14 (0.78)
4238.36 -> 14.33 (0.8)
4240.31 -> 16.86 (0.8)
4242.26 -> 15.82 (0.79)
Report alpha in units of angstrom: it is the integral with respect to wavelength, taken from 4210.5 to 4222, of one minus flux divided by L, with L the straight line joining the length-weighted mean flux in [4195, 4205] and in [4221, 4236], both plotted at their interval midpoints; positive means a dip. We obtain -3.0 angstrom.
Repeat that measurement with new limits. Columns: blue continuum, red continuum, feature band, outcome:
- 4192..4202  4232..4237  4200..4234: 1.49 angstrom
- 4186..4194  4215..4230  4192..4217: -3.25 angstrom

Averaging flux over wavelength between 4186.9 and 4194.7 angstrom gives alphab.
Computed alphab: 14.3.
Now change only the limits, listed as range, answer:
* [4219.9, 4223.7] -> 15.1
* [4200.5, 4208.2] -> 14.6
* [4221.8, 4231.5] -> 10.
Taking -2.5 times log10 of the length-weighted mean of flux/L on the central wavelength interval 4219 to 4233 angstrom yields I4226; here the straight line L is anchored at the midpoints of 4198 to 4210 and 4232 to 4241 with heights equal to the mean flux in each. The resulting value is 0.24 mag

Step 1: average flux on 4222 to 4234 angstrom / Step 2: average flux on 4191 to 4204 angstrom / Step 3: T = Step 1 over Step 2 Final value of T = 0.8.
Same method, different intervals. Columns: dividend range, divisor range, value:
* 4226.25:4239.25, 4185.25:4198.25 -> 0.89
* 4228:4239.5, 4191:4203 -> 0.99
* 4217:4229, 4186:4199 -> 0.83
